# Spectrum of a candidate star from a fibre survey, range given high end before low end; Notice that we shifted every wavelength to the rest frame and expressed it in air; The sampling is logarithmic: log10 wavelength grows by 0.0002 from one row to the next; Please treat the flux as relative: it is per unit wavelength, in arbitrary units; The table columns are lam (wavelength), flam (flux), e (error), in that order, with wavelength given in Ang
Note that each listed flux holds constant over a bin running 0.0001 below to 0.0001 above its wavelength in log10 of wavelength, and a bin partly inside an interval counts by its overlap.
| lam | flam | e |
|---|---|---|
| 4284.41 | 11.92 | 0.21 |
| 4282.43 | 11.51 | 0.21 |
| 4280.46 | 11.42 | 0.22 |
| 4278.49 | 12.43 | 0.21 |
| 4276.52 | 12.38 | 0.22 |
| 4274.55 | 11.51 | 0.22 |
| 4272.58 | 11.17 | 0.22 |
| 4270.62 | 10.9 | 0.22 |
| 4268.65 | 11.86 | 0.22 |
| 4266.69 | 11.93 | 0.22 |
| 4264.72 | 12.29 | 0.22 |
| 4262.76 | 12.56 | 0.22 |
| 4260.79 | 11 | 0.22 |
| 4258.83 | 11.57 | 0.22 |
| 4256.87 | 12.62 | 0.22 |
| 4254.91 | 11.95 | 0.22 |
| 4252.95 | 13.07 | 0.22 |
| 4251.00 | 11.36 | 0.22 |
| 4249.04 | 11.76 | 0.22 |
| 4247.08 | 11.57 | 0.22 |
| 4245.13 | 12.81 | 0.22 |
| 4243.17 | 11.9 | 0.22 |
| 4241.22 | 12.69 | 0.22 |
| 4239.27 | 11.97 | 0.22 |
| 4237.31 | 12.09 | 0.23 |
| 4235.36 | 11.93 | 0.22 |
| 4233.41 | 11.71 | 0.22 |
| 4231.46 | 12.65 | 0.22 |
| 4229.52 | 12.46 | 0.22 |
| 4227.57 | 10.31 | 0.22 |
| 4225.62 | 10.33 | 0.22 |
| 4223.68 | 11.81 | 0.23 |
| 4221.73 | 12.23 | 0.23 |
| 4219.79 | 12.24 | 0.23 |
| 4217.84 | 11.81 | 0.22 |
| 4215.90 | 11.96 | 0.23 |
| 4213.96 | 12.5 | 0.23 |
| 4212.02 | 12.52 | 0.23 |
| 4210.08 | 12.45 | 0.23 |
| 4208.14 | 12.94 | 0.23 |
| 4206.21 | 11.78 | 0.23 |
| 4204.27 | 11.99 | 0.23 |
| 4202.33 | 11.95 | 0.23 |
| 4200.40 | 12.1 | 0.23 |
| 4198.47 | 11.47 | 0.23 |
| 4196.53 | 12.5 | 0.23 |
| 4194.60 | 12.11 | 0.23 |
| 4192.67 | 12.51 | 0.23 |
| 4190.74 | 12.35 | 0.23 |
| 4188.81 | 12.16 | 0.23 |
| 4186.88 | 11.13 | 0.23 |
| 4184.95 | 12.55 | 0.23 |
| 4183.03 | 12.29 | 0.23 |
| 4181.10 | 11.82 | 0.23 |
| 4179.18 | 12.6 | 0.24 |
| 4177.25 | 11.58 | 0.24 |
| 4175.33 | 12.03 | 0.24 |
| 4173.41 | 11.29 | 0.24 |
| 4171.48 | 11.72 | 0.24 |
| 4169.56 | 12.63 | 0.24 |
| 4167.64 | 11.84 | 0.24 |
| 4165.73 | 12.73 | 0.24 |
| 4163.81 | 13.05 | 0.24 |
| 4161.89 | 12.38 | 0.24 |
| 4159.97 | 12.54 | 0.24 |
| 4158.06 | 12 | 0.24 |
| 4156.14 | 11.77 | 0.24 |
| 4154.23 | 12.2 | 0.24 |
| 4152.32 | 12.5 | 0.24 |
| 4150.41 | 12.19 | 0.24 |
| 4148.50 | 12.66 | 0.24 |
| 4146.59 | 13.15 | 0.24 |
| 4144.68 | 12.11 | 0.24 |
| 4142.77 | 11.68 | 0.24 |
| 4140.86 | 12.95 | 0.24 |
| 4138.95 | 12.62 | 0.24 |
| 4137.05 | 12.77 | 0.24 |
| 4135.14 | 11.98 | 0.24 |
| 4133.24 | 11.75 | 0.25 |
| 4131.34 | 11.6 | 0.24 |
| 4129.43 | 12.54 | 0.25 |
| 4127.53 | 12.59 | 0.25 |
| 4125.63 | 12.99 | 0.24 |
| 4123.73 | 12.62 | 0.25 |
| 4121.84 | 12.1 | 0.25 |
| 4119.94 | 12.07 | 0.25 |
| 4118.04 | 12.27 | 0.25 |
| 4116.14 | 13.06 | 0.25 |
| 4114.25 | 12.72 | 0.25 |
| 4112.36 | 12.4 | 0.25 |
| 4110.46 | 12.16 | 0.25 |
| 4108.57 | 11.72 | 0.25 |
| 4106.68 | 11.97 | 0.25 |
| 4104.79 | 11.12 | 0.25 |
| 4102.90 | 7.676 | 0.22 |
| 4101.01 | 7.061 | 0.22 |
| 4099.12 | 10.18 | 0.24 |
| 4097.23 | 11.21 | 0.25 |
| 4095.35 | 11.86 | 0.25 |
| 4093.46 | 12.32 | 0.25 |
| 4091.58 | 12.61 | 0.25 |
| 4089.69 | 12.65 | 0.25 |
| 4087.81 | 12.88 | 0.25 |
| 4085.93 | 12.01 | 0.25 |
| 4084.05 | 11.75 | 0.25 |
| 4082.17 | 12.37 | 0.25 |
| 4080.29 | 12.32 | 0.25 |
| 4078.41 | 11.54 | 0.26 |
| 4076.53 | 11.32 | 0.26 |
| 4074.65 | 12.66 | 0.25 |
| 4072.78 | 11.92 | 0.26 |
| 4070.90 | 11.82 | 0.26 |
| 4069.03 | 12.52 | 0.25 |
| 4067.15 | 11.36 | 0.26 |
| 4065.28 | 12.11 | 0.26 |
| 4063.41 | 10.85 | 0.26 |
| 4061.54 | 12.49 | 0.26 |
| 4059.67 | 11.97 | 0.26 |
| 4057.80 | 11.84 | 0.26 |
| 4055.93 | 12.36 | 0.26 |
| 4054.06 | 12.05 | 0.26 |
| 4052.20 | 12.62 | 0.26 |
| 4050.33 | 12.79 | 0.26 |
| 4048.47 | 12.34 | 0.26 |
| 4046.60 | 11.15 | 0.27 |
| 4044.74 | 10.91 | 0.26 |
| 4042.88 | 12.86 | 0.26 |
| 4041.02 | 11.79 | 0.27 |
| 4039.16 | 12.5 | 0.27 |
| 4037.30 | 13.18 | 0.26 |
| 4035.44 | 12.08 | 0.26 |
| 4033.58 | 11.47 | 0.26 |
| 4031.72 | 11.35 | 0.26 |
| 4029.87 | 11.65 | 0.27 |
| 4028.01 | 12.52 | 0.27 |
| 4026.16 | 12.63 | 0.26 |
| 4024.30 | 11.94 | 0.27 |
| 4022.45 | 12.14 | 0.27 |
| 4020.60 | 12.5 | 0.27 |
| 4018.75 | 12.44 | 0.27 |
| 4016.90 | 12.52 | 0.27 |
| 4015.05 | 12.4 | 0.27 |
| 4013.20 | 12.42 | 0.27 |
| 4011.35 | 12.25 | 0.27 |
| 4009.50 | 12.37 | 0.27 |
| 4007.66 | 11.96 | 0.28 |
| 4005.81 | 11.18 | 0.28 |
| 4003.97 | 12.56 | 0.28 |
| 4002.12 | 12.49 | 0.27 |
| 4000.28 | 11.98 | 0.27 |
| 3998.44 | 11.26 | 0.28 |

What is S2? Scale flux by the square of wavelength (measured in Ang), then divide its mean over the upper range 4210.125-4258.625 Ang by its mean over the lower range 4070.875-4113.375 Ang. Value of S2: 1.1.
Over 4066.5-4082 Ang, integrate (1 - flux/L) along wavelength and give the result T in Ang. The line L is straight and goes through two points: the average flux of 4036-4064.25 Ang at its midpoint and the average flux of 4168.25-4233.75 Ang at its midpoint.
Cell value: 0.17 Ang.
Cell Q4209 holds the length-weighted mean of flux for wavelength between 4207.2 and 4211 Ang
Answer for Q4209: 12.7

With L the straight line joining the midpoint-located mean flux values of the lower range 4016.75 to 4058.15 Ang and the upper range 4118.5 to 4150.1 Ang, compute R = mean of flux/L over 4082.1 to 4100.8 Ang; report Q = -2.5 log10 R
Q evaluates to 0.046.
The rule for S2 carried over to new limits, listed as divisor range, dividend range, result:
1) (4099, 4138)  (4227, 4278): 1.09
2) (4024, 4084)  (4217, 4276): 1.08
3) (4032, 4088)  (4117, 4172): 1.07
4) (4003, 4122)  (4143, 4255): 1.08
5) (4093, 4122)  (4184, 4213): 1.12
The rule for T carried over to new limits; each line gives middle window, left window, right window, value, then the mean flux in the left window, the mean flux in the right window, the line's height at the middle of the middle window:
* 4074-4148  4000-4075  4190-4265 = 0.9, 12.1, 12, 12.1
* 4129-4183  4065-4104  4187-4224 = -1.6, 11.5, 12.2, 11.9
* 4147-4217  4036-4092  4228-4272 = -0.9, 12.1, 12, 12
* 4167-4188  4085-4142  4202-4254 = 0.0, 11.9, 12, 12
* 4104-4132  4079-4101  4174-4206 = -1.0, 11.8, 12.1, 11.9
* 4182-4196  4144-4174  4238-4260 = 0.1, 12.3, 12.1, 12.2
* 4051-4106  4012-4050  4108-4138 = 2.7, 12.2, 12.3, 12.2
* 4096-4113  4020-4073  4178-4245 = 2.1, 12.1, 12.1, 12.1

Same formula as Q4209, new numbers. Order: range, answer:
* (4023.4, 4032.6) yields 12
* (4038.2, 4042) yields 12.2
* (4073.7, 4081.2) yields 12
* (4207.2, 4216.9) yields 12.5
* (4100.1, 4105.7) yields 8.61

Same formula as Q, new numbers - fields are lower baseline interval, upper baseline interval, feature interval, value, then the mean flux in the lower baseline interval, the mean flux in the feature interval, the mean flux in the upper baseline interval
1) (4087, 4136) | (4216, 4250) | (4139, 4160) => -0.05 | 11.8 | 12.3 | 11.9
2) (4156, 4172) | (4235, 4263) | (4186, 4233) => 0.02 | 12.3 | 12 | 12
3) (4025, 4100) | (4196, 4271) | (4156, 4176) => -0.02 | 12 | 12.2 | 12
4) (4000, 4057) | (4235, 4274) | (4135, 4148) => -0.04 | 12.2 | 12.5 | 11.9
